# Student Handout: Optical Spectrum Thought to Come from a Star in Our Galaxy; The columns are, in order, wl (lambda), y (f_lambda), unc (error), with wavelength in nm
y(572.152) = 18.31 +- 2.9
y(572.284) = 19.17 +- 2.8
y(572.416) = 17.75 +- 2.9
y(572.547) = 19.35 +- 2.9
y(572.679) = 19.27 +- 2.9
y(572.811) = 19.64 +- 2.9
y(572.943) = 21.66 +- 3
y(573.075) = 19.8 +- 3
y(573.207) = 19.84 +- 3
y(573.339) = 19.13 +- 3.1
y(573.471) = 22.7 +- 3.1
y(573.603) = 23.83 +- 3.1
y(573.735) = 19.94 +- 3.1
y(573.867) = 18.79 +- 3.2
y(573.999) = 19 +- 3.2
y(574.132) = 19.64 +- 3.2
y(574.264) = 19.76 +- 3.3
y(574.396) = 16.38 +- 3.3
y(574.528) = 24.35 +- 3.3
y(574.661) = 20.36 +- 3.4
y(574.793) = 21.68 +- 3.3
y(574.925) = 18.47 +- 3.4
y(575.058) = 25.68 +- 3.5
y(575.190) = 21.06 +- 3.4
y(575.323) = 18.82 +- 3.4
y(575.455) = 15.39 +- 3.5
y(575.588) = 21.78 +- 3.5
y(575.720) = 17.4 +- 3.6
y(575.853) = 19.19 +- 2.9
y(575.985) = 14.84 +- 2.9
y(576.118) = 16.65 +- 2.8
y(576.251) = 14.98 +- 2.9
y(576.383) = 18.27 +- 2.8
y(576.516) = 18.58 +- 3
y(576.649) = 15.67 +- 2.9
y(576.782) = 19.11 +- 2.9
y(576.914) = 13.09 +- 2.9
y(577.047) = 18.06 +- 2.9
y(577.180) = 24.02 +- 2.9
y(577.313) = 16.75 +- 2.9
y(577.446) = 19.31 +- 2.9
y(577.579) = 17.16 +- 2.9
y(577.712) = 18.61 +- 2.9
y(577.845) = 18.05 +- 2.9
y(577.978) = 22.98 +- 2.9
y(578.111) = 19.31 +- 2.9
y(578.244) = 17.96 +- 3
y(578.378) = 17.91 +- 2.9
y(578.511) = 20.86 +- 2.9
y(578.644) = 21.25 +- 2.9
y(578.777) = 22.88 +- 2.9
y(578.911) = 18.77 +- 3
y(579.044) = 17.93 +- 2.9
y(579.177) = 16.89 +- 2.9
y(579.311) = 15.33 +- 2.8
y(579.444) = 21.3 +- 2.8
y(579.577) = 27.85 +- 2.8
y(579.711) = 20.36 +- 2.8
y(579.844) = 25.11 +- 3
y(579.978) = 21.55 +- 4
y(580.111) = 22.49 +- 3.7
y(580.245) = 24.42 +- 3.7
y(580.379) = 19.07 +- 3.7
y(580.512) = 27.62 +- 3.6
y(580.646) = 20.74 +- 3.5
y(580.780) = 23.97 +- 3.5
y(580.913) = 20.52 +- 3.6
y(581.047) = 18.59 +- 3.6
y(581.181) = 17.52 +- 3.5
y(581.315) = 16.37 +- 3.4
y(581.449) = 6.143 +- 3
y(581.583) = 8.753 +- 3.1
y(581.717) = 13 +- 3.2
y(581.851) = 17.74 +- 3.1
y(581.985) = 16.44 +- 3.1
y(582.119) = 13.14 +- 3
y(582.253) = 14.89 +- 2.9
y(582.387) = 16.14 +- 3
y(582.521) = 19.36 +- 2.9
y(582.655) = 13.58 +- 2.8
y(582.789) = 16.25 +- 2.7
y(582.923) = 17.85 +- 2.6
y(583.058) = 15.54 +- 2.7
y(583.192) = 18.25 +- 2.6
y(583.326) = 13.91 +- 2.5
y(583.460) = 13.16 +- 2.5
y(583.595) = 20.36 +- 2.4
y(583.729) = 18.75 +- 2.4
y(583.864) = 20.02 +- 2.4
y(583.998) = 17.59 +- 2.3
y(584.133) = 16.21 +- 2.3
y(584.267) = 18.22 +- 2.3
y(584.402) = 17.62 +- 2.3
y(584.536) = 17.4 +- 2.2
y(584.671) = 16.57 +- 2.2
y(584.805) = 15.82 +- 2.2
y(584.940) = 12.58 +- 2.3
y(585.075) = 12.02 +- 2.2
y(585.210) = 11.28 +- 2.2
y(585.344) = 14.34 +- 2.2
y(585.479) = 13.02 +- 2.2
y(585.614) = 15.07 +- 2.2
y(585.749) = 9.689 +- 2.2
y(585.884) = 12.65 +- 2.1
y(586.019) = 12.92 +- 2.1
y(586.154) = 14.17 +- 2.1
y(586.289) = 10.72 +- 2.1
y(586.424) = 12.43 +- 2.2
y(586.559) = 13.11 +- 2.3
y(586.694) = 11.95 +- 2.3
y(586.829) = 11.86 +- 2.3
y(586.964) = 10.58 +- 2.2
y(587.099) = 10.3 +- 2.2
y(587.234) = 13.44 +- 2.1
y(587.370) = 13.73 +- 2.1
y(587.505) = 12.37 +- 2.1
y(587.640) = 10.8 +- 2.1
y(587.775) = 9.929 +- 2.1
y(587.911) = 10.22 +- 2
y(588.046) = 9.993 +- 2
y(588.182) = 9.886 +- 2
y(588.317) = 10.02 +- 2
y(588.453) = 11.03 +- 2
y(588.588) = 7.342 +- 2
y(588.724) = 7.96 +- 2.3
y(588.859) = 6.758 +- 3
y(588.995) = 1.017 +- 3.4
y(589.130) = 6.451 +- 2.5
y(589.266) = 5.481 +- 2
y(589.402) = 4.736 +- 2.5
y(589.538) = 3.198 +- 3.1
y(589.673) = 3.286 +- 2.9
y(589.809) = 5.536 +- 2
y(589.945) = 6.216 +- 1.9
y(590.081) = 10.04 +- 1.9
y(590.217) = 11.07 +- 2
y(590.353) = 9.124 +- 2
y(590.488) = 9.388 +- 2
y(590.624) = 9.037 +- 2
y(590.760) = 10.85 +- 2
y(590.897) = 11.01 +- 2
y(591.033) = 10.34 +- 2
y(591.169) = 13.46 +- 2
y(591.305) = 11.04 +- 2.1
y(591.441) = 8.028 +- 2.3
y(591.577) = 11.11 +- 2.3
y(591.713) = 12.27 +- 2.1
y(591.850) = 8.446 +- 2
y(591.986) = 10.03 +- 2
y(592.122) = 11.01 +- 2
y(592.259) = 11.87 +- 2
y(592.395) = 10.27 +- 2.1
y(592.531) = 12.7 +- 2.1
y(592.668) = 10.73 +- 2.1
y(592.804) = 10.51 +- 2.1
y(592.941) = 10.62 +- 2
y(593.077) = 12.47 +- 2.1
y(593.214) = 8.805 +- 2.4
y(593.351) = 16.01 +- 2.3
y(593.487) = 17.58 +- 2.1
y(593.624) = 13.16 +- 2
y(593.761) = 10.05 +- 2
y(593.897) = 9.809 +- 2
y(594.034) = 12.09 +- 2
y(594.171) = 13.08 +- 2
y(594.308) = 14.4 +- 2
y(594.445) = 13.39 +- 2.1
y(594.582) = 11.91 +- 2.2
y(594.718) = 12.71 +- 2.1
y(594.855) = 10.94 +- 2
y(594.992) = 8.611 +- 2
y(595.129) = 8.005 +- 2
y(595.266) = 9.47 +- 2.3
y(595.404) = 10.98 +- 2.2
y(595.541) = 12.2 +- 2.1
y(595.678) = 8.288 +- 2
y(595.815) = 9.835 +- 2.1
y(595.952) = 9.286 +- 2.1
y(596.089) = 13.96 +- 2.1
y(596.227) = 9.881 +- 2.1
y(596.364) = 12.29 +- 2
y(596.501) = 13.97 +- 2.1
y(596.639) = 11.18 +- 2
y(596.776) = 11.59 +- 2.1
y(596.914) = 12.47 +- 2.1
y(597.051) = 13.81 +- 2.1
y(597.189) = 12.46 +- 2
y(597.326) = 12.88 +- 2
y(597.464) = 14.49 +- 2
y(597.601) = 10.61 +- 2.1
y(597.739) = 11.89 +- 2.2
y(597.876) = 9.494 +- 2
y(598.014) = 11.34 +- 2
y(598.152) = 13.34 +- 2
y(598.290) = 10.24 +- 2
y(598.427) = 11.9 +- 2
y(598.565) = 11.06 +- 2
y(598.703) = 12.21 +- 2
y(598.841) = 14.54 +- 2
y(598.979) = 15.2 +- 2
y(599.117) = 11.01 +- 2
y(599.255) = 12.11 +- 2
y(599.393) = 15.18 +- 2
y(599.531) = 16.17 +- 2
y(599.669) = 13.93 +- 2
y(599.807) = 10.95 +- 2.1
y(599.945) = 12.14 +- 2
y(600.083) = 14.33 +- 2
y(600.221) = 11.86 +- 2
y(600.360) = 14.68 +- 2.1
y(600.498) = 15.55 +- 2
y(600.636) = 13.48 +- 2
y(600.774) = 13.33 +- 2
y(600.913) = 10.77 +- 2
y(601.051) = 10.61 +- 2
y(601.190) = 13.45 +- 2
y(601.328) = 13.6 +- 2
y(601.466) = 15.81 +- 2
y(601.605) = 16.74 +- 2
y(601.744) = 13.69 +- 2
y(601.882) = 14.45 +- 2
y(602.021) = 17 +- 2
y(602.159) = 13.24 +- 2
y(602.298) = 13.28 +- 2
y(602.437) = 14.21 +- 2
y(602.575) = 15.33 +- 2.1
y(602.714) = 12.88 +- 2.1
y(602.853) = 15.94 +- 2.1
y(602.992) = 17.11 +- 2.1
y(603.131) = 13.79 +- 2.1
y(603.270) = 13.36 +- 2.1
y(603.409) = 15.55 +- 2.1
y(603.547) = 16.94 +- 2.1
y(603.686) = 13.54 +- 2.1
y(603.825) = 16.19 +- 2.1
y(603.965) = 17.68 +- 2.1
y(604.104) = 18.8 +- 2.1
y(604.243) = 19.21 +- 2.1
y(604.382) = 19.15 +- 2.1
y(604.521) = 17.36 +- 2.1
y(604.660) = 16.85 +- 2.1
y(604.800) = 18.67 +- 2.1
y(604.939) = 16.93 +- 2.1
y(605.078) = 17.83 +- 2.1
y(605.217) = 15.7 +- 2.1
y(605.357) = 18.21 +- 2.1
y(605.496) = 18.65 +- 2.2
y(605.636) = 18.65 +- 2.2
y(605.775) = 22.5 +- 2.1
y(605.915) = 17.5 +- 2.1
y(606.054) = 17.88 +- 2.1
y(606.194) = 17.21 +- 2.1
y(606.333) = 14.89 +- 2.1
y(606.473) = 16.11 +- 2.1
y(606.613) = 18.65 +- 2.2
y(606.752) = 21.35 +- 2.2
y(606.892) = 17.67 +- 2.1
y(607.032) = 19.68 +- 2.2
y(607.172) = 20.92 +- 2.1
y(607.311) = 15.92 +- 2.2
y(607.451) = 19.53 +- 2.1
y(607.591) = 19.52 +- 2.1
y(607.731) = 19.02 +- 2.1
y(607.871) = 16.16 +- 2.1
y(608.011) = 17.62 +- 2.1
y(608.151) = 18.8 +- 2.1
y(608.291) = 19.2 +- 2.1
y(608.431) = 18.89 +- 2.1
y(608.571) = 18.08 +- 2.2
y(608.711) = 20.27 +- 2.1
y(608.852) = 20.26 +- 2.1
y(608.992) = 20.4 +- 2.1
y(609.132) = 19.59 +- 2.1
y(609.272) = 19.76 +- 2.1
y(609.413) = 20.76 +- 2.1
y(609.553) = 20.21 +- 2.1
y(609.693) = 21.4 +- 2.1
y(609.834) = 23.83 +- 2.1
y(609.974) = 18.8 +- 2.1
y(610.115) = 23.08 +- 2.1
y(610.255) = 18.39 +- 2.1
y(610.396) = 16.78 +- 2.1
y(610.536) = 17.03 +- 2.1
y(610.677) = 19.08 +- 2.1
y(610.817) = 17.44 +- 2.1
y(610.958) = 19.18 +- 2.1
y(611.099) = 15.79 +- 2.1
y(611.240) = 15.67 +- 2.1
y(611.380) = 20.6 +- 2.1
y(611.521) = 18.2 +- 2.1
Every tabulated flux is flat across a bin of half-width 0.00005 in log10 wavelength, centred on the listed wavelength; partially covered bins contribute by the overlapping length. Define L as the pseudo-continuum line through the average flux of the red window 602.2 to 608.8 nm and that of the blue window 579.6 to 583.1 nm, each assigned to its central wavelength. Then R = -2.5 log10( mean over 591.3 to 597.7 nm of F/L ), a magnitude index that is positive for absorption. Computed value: 0.47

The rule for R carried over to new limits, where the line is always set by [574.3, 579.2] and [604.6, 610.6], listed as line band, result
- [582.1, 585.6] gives 0.19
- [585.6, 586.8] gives 0.46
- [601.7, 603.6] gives 0.26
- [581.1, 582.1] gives 0.35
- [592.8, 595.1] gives 0.48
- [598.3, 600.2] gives 0.40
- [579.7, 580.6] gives -0.21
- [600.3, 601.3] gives 0.39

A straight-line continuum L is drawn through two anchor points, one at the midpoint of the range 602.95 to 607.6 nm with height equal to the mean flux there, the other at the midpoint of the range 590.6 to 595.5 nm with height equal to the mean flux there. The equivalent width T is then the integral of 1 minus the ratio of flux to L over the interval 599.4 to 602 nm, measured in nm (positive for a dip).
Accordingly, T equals 0.26 nm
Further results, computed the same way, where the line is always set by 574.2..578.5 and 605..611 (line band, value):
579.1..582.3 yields 0.01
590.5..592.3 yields 0.79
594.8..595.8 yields 0.48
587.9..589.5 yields 0.97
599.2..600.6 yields 0.38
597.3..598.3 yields 0.37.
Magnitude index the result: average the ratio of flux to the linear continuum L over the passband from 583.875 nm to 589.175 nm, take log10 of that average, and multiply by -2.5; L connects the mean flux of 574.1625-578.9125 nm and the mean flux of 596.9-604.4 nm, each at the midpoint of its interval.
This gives 0.365 mag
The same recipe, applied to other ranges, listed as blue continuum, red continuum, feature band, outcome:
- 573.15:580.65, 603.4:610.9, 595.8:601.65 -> 0.43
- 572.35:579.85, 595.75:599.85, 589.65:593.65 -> 0.32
